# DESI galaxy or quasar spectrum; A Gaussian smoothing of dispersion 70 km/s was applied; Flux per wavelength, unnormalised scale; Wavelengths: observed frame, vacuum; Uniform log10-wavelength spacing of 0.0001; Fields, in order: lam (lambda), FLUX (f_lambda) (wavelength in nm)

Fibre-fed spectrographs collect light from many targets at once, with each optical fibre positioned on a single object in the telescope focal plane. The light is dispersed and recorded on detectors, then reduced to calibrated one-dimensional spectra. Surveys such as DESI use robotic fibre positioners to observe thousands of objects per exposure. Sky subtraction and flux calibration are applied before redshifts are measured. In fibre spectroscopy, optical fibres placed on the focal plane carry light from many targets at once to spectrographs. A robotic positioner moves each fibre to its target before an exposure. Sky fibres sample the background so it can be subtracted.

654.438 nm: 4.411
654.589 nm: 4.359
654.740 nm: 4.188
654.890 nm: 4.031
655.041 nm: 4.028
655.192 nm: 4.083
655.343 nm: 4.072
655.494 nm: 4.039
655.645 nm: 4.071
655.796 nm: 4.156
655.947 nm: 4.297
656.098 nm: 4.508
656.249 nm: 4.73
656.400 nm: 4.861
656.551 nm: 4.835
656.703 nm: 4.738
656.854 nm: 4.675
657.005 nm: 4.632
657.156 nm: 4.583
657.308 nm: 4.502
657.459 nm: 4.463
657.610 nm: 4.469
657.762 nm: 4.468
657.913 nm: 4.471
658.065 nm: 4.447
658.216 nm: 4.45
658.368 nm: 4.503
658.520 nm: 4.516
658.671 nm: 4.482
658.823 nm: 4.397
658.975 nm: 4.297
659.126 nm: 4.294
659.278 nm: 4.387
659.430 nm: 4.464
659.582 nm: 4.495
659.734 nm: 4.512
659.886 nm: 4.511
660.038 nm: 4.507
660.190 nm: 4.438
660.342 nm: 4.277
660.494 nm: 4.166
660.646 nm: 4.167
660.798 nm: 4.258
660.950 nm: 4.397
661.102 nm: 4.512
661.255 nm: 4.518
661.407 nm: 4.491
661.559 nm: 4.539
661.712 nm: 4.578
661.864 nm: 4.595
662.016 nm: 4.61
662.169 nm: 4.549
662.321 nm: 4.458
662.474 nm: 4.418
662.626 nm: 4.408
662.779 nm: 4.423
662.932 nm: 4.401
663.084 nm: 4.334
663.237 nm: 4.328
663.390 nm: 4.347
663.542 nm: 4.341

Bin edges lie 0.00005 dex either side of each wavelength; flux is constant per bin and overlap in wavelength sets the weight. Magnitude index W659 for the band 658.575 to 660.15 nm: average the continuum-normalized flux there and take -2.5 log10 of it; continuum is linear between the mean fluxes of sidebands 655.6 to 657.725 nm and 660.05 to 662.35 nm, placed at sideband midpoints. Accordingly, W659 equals 0.011 mag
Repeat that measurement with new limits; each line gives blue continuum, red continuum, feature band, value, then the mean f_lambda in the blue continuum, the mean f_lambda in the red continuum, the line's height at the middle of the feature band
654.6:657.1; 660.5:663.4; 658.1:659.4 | 0.00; 4.37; 4.43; 4.4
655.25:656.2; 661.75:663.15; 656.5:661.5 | -0.03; 4.2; 4.47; 4.33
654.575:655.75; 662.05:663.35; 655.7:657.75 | -0.10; 4.1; 4.42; 4.16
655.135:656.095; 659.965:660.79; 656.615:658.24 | -0.08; 4.15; 4.31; 4.21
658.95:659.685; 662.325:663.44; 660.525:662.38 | -0.02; 4.4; 4.38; 4.39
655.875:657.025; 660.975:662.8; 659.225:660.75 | 0.04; 4.66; 4.51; 4.56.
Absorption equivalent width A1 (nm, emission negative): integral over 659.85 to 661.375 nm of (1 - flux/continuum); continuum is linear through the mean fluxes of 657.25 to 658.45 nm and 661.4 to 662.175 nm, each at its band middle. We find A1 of 0.05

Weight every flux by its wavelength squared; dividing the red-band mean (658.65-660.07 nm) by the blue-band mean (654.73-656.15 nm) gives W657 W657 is 1.08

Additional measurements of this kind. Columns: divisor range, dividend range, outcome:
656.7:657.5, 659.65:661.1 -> 0.96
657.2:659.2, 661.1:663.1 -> 1.02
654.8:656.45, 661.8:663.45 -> 1.07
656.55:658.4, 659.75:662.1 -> 0.99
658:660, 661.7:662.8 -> 1.02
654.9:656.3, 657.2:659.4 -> 1.07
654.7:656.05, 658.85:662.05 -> 1.09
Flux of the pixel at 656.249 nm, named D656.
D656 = 4.73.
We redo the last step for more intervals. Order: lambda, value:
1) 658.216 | 4.45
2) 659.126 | 4.294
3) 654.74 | 4.188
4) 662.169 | 4.549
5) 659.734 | 4.512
